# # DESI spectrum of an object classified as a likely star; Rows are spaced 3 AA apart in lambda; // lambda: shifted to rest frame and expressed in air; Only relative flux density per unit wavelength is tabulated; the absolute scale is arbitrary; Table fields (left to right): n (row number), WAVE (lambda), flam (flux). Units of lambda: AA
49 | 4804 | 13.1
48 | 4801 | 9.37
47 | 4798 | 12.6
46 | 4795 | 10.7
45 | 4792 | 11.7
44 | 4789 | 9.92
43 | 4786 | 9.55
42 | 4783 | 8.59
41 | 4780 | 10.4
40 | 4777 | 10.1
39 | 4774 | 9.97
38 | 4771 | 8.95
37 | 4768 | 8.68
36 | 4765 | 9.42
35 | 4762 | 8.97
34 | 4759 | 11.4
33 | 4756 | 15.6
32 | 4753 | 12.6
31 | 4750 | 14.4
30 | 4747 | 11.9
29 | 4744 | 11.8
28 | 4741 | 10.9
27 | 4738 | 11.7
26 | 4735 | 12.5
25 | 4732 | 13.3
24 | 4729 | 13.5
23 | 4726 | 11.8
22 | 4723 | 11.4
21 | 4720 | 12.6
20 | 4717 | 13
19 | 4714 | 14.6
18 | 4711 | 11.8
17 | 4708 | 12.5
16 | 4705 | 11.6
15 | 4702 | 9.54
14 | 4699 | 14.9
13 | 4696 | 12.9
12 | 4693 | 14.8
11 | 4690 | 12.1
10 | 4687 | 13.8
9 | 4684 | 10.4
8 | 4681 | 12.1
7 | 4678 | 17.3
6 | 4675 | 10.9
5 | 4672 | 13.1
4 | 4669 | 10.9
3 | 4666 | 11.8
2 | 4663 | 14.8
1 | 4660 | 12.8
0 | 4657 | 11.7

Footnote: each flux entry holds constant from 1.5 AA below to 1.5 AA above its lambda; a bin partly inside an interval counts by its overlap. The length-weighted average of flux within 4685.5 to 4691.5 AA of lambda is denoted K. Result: 13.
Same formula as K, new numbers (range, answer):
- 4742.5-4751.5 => 12.7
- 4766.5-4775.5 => 9.2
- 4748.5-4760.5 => 13.5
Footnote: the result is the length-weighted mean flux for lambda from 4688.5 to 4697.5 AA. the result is 13.3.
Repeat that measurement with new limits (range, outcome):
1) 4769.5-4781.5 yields 9.86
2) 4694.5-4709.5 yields 12.3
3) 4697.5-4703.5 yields 12.2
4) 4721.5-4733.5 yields 12.5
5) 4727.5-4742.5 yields 12.4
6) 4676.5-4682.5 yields 14.7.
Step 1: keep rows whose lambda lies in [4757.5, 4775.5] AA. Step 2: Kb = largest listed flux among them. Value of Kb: 11.4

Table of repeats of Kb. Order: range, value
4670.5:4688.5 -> 17.3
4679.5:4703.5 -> 14.9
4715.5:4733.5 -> 13.5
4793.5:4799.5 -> 12.6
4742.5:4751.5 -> 14.4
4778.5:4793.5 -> 11.7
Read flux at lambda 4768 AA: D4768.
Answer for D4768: 8.68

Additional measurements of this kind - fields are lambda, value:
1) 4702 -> 9.54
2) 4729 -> 13.5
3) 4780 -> 10.4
